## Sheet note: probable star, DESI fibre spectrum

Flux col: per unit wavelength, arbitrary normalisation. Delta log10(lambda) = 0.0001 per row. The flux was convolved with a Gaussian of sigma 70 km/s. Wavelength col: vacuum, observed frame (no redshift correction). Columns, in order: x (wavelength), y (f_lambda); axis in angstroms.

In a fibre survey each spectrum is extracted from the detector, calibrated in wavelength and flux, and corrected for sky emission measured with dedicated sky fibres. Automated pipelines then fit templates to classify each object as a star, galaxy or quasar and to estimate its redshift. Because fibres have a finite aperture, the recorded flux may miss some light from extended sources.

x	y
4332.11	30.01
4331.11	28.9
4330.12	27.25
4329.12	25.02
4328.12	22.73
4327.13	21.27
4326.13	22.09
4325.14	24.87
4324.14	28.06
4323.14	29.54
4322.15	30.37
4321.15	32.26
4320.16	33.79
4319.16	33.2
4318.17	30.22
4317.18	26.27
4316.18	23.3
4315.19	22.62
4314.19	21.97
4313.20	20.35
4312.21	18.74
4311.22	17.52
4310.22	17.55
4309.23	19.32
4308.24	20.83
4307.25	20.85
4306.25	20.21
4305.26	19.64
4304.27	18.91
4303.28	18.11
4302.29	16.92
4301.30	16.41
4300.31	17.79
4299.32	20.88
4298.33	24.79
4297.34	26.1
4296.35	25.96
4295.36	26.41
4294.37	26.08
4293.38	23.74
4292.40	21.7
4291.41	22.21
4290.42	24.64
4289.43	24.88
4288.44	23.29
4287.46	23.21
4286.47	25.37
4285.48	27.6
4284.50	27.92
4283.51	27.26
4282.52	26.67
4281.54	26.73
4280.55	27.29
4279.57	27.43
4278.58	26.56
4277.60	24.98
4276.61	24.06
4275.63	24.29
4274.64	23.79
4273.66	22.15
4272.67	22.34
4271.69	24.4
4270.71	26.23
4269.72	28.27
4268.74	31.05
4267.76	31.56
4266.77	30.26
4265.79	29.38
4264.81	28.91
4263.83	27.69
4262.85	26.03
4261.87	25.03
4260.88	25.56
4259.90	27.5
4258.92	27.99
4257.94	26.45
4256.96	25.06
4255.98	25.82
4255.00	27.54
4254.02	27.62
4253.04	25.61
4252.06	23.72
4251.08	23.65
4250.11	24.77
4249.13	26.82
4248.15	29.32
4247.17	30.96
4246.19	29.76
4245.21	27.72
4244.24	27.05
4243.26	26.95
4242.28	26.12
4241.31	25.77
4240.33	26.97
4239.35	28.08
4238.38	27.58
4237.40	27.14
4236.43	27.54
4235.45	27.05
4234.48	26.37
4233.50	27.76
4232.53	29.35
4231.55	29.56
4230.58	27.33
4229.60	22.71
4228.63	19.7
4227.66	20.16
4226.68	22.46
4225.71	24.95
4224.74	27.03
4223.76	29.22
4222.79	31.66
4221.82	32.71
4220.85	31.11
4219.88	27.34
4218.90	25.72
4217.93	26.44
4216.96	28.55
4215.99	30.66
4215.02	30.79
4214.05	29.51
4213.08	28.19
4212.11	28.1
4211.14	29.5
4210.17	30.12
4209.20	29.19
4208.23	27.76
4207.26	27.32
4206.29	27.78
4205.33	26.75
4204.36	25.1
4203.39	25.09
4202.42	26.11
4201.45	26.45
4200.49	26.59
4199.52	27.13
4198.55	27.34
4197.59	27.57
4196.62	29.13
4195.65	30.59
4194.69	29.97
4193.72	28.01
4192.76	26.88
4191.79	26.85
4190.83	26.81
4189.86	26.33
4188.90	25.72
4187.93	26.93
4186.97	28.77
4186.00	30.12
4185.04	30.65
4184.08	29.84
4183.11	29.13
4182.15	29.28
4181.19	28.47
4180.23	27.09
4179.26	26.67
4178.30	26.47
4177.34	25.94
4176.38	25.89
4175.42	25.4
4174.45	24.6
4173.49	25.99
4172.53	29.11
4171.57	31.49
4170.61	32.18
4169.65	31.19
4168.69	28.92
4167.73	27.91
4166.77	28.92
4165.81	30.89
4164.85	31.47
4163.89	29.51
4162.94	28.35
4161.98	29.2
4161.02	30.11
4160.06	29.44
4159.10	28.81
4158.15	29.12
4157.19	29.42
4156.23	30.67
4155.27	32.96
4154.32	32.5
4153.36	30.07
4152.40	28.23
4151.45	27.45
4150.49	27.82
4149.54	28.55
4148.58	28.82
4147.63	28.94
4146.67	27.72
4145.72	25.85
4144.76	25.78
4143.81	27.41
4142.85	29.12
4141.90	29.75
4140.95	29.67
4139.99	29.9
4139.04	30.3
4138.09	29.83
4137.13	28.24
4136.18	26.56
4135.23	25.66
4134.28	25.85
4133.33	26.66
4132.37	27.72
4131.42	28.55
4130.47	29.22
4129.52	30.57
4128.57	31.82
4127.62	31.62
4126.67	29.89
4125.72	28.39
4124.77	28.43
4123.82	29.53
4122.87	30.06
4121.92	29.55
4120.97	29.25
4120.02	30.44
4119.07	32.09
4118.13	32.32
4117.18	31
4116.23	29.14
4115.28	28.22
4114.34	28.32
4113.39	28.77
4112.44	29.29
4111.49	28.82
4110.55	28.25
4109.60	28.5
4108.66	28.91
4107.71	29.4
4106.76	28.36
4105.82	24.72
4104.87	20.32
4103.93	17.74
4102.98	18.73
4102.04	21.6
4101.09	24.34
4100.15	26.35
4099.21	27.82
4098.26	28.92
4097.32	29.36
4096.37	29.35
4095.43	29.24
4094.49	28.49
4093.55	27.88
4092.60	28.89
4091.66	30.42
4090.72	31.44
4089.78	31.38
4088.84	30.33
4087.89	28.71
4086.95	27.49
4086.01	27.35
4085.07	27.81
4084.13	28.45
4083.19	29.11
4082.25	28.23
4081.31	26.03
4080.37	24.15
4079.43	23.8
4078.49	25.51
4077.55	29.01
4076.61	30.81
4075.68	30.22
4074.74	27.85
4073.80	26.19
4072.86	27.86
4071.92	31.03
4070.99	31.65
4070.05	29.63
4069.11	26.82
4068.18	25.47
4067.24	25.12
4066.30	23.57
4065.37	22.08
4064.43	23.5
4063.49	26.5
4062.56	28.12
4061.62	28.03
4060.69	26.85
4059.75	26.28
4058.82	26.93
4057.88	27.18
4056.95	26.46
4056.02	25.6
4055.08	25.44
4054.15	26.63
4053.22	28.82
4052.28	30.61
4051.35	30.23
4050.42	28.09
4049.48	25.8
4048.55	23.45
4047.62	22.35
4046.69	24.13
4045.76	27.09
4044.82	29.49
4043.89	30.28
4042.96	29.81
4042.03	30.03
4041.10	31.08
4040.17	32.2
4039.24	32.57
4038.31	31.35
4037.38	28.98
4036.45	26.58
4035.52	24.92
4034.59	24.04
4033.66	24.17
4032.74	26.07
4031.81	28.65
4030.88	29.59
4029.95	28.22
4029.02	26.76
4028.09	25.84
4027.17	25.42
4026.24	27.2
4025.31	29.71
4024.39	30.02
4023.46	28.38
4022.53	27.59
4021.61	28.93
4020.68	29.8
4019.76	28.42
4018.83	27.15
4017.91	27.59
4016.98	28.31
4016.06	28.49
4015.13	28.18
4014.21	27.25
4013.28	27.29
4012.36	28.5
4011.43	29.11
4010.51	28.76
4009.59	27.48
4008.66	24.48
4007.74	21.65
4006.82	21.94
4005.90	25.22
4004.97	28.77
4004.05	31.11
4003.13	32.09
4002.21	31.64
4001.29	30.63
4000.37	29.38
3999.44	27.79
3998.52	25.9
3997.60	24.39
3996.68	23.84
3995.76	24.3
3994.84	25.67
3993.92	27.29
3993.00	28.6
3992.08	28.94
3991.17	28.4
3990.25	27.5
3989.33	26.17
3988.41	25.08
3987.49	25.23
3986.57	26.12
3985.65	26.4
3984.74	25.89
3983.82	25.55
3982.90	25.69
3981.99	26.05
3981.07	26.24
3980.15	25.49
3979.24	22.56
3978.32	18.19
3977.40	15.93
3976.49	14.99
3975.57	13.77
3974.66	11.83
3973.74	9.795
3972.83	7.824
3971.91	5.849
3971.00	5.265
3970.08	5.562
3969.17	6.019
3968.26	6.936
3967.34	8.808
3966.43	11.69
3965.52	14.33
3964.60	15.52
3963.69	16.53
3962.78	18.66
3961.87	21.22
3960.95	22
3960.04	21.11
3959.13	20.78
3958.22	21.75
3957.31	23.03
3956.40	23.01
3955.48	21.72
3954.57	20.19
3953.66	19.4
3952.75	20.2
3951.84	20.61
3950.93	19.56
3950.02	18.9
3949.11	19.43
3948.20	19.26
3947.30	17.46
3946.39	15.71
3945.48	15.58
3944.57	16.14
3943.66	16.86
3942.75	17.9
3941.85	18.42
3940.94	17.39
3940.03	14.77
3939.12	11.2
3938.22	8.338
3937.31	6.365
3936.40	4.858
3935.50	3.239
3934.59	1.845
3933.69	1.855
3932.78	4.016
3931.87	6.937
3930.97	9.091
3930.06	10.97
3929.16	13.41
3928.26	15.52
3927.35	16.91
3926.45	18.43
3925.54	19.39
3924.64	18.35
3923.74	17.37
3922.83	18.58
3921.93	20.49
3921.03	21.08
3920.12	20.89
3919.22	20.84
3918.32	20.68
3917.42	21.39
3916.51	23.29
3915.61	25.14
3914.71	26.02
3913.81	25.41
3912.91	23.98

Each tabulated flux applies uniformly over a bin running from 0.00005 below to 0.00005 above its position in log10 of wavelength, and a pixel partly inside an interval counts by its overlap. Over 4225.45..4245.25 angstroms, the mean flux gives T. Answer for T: 26.1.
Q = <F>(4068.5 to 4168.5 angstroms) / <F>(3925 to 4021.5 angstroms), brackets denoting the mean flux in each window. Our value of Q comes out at 1.4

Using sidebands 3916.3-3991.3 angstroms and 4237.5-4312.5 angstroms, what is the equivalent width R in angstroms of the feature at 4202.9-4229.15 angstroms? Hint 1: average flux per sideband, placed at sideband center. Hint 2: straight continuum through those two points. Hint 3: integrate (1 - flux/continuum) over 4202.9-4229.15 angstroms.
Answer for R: -4.5 angstroms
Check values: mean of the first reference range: 16.9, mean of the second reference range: 24.9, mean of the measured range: 27.5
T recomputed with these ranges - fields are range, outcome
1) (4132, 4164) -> 28.7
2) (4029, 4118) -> 27.5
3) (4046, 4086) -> 26.9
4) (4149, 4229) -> 28.2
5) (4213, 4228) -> 28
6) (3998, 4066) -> 27.6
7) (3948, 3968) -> 18.9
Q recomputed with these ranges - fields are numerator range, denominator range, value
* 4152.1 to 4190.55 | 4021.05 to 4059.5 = 1.04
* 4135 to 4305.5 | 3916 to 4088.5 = 1.18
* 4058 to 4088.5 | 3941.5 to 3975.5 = 1.70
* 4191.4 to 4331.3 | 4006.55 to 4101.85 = 0.94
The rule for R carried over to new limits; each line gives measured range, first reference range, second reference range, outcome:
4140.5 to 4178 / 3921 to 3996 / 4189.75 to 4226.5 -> -4.23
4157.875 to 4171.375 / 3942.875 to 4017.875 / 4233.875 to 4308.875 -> -3.24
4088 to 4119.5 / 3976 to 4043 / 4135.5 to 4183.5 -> 0.26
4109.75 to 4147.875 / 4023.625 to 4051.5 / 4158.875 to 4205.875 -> -1.33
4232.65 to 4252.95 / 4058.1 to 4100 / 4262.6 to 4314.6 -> -1.90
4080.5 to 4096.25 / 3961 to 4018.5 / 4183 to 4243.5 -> -2.60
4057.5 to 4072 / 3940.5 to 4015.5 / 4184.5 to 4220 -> -1.71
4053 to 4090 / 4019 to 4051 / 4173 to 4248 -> 0.69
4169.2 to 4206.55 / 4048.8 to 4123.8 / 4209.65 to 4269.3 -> -0.31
